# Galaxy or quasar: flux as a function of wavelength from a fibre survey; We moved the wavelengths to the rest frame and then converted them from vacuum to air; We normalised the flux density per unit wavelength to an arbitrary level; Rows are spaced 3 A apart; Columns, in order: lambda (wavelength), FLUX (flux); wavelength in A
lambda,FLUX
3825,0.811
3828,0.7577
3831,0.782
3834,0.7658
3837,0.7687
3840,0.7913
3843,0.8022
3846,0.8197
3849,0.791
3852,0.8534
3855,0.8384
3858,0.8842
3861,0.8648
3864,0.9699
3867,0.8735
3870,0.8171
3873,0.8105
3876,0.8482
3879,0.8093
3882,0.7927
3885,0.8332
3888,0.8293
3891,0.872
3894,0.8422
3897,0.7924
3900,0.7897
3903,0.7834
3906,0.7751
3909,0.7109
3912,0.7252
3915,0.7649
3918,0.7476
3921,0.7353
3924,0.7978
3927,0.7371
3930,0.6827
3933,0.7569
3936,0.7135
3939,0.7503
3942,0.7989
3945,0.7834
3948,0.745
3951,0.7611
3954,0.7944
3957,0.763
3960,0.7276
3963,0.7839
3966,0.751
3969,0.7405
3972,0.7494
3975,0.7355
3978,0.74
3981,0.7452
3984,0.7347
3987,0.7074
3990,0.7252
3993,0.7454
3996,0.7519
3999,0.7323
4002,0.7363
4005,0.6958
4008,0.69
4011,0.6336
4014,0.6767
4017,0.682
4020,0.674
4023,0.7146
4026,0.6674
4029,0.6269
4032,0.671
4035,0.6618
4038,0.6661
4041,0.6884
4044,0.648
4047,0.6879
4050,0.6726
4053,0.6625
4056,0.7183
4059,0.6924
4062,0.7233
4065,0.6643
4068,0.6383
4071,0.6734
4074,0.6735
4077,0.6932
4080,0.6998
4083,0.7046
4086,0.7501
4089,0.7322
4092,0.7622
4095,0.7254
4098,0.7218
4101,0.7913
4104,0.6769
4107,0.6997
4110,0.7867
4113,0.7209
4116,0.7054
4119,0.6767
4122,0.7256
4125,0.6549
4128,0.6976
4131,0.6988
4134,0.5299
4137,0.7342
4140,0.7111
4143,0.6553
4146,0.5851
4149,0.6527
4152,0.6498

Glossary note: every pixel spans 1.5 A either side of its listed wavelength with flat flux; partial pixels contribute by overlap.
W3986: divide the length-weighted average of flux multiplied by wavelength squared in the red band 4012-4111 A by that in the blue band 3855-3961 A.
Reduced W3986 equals 0.9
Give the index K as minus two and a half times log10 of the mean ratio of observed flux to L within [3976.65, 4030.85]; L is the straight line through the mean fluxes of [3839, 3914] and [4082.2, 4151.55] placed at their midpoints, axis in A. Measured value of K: 0.08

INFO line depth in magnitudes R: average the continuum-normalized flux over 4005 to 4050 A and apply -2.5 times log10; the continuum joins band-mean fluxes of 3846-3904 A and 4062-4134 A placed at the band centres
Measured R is 0.11 mag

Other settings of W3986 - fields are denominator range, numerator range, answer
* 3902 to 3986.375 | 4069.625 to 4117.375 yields 1.03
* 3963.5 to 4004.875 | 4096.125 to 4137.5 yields 1.01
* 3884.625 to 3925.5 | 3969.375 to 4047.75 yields 0.94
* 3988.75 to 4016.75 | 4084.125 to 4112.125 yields 1.09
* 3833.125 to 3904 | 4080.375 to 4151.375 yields 0.96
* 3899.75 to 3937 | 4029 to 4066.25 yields 0.97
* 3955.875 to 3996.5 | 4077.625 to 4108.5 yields 1.04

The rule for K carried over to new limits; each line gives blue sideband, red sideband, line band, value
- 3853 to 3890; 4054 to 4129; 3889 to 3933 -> 0.07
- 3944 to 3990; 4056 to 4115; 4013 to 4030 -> 0.09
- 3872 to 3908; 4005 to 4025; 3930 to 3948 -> 0.01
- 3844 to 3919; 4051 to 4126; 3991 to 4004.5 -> 0.03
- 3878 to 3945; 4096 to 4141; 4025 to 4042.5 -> 0.11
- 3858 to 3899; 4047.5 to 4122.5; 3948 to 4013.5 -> 0.06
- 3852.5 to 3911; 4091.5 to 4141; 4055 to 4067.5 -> 0.06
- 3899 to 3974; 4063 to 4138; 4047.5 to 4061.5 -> 0.04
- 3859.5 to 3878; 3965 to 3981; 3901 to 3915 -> 0.09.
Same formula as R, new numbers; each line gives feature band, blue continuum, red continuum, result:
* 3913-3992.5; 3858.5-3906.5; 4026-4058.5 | 0.02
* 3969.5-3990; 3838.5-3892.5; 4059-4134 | 0.05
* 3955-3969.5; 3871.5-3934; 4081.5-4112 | 0.02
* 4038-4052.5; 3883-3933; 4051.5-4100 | 0.07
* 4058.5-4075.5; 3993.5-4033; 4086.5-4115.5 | 0.06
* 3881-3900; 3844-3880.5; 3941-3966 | 0.00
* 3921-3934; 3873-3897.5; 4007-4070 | 0.06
